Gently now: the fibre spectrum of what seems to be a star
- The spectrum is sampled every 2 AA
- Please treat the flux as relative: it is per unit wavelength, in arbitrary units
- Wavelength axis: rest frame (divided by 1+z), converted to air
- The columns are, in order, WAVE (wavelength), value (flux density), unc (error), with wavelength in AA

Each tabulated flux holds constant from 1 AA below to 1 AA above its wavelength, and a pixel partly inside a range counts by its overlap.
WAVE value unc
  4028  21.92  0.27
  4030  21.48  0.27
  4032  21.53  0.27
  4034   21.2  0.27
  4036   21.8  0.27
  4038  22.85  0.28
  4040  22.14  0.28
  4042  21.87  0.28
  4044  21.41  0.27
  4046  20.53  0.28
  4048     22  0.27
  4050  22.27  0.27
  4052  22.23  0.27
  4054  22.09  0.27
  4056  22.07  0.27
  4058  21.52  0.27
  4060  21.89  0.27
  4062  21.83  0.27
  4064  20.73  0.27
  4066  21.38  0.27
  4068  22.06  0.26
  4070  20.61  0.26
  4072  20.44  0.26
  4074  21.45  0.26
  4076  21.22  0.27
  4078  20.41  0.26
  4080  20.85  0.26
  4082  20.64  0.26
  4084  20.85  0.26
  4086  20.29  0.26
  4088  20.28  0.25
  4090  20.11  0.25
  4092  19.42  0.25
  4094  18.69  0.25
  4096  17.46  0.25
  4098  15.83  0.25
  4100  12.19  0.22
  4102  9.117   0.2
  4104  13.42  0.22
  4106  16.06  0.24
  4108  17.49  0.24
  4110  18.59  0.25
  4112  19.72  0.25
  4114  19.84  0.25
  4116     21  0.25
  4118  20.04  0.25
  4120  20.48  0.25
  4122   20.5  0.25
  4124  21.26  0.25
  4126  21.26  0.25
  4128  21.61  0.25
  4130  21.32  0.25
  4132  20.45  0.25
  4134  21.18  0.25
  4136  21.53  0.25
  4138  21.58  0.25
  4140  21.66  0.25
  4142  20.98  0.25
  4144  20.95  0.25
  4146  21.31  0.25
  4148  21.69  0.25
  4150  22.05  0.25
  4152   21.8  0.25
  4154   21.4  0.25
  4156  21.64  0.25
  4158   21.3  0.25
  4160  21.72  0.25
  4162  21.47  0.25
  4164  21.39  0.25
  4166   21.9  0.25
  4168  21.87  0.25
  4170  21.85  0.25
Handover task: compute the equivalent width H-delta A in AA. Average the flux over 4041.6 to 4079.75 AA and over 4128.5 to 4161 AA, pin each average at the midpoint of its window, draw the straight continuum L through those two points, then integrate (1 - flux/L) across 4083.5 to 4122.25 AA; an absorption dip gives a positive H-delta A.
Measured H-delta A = 6.2 AA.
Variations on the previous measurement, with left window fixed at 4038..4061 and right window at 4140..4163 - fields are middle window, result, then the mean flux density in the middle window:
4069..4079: 0.4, 20.8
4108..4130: 1.3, 20.3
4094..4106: 4.1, 14.2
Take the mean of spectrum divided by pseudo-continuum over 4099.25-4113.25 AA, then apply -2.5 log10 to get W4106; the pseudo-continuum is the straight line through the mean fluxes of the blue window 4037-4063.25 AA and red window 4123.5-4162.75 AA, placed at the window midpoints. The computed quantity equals 0.37 mag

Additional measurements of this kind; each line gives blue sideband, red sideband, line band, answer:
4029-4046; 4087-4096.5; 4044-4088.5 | -0.044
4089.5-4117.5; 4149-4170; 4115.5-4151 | -0.090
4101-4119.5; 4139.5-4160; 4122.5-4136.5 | -0.099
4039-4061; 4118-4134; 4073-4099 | 0.084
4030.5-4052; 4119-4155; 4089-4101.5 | 0.258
